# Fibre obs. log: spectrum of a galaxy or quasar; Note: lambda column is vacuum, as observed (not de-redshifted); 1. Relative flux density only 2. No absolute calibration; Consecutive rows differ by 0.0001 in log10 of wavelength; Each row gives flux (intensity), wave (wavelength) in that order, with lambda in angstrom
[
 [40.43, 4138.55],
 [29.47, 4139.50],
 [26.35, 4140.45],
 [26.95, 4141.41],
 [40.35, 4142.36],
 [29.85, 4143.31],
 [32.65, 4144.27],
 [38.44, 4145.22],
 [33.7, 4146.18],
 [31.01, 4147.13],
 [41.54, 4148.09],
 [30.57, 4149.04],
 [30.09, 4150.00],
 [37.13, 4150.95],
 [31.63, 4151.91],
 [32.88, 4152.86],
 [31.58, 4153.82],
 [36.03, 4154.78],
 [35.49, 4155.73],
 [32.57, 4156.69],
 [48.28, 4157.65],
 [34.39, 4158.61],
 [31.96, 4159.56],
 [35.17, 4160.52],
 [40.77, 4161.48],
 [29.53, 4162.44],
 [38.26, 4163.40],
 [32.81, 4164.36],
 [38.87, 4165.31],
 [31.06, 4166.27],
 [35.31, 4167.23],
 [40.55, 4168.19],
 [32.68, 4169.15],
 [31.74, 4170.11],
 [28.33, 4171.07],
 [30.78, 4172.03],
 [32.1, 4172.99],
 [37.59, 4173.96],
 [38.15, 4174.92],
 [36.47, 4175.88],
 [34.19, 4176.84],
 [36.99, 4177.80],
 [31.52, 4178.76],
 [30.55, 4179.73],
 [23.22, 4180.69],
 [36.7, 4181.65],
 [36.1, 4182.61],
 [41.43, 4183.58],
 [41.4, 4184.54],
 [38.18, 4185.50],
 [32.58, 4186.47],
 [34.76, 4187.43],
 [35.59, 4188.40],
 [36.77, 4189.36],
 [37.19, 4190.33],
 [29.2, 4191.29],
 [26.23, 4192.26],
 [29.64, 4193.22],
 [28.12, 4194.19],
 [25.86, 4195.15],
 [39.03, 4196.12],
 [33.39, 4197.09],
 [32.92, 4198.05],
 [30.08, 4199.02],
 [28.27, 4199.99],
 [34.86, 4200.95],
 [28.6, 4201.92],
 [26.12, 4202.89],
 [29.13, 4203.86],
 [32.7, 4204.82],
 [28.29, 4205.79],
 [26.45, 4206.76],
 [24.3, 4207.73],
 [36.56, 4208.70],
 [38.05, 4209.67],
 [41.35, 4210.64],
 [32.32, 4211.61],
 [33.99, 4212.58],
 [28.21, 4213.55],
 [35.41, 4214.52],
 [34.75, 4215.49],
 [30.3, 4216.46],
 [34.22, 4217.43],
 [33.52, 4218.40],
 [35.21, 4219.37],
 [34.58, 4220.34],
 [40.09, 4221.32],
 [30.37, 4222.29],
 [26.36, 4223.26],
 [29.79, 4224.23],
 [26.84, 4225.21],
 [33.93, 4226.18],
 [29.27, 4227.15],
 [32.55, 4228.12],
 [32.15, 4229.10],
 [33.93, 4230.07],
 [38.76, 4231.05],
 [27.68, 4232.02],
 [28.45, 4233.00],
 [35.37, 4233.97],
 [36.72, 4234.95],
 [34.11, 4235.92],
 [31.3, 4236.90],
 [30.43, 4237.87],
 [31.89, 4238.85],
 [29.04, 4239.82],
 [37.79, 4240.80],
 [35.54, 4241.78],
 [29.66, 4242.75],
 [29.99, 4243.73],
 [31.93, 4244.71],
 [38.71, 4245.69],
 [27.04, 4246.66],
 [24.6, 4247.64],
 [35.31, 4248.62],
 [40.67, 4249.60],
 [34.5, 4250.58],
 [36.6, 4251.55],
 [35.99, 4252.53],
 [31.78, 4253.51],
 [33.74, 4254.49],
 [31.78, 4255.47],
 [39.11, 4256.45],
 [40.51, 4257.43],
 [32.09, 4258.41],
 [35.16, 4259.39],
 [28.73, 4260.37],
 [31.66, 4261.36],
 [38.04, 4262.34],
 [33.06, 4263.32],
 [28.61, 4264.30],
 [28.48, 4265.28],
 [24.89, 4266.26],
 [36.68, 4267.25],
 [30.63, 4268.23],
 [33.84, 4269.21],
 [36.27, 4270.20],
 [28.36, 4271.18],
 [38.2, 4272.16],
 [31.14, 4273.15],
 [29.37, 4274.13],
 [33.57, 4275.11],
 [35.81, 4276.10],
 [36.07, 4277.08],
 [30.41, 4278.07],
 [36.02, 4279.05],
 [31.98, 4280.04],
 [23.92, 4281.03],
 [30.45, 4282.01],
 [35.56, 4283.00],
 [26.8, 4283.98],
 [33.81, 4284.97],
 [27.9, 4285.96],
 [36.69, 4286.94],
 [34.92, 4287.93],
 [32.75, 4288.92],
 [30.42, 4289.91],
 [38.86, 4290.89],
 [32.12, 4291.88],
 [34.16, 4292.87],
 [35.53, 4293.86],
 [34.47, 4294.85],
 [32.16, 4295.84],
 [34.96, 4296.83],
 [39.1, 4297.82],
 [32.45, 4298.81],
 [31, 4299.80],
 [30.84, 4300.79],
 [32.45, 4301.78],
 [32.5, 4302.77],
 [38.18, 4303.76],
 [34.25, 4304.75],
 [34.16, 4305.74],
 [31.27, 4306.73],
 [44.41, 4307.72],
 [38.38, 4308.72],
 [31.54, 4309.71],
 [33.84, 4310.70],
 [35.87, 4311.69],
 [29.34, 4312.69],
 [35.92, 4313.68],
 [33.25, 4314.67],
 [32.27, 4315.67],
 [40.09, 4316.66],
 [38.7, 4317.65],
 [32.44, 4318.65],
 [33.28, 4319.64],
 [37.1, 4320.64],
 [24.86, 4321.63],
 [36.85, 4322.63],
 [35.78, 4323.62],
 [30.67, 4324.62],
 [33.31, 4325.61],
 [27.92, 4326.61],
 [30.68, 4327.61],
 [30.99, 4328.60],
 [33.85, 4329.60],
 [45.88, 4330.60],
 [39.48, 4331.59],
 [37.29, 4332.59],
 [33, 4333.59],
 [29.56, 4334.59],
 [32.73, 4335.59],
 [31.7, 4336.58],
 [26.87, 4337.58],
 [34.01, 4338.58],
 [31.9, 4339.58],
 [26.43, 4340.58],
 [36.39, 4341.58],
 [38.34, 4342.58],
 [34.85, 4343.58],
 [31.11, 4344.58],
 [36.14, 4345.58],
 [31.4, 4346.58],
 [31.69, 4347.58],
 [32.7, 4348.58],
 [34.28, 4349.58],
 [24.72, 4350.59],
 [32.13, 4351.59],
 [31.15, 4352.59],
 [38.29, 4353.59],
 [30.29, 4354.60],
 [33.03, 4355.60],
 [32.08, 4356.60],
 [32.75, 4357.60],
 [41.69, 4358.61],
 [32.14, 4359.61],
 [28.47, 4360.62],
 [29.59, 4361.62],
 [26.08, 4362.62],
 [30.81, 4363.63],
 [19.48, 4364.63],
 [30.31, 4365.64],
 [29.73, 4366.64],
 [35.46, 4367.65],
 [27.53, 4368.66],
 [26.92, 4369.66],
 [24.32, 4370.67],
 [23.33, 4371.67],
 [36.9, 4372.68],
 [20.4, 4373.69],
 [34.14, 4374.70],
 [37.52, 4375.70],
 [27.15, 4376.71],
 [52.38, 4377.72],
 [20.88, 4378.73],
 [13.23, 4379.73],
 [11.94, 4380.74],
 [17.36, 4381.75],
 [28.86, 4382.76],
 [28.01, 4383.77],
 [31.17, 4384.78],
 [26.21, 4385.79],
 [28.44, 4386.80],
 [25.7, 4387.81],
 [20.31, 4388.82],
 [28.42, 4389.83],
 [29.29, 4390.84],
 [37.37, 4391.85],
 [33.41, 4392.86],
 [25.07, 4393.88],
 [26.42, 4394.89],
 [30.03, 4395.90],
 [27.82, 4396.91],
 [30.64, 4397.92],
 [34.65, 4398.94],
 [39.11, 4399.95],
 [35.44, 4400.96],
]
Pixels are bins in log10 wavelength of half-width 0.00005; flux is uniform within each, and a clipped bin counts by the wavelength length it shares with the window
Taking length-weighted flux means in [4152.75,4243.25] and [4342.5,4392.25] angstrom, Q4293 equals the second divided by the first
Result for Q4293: 0.89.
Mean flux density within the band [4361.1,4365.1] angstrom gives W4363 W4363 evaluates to 26.6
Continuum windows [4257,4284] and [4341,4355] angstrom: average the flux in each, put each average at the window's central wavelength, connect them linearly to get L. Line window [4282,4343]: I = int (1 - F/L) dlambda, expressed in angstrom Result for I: -1.8 angstrom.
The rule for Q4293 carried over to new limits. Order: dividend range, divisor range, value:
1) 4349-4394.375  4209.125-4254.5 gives 0.88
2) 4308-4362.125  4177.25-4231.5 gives 1.02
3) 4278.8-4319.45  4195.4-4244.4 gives 1.05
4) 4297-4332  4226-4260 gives 1.03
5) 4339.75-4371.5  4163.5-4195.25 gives 0.92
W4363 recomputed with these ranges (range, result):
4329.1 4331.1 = 39.9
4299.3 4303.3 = 31.8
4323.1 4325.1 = 33.3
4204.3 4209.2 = 29.7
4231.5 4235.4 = 32.1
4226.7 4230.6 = 32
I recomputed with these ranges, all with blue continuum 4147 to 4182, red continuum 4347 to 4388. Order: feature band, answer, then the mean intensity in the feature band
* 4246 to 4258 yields -0.8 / 34.4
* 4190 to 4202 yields 0.9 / 31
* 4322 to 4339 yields -1.9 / 33.5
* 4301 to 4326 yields -3.1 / 34.4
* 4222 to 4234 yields 0.6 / 31.1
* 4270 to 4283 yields -0.4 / 32.5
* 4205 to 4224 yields 0.1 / 32.8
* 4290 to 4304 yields -1.4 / 34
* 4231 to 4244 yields 0.0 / 32.5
